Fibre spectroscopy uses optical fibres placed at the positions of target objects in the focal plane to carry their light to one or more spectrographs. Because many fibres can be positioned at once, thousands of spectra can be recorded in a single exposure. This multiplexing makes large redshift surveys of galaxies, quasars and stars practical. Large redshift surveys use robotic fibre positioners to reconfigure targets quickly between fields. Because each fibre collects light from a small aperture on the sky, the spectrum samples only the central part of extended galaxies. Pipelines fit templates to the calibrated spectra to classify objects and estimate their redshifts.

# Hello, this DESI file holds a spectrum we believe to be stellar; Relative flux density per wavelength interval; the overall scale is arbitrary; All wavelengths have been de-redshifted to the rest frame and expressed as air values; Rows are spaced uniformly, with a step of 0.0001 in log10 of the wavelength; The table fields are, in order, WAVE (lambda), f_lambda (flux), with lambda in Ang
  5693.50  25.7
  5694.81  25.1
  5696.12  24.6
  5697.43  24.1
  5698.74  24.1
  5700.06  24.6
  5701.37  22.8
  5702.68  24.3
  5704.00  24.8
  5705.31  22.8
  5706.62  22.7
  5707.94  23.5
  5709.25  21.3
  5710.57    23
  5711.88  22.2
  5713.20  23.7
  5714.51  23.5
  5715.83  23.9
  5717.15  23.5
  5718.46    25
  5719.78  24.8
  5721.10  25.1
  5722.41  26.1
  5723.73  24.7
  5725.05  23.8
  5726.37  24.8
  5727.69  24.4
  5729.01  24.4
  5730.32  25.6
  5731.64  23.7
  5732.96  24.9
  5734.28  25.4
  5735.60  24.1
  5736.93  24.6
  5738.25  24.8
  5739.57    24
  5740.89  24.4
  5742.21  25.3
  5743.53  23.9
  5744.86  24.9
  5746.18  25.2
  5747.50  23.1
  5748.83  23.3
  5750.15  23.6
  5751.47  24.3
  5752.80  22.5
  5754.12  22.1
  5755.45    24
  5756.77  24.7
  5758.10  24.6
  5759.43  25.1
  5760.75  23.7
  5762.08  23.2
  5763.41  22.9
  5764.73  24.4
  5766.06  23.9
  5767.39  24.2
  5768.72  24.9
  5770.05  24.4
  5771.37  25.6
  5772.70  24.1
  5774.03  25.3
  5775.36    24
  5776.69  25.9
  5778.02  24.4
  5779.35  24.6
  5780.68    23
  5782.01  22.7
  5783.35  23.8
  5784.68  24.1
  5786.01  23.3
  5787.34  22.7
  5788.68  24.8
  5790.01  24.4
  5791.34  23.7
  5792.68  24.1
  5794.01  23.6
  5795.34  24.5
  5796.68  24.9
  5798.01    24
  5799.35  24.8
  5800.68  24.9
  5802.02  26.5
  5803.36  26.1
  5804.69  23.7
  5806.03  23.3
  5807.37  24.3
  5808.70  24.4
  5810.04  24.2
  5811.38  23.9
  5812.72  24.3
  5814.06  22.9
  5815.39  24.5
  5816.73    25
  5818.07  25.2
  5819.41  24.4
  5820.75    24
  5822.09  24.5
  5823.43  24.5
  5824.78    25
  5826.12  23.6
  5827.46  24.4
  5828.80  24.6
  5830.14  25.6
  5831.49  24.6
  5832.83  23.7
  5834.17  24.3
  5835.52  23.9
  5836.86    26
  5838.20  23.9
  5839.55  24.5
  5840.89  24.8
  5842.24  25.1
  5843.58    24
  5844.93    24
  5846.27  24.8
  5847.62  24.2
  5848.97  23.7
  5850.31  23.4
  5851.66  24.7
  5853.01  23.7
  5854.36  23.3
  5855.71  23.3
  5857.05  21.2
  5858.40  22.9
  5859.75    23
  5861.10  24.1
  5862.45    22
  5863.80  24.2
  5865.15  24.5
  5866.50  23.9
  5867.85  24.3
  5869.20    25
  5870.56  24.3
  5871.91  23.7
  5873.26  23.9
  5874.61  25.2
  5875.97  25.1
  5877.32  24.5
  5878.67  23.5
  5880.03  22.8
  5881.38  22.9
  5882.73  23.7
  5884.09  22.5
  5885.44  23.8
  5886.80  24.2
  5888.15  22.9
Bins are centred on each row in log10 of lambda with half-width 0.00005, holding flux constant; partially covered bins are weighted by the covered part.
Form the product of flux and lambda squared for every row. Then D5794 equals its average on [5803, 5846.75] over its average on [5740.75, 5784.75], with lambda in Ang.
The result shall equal 1.0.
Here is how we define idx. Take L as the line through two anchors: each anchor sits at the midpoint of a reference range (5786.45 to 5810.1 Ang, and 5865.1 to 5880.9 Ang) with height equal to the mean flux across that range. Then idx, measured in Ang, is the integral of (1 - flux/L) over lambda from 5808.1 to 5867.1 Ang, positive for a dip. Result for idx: 0.43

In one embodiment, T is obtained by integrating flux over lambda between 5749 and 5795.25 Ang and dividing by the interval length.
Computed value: 24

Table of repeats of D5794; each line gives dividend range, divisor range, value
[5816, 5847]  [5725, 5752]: 1.04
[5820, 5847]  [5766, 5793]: 1.03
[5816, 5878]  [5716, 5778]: 1.03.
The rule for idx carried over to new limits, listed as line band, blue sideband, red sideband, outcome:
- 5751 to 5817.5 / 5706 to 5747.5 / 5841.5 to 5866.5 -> -0.59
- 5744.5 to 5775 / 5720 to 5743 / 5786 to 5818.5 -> 0.60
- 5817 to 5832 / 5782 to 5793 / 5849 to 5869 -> -0.61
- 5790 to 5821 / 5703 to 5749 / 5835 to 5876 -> -0.44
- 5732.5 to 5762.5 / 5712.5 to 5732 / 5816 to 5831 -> 0.42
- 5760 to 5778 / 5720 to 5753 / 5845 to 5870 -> -0.07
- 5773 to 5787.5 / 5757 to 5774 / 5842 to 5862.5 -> 0.09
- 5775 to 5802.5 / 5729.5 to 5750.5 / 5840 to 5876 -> 0.02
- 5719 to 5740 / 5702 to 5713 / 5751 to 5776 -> -1.09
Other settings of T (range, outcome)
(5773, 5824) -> 24.3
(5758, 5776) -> 24.3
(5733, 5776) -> 24.2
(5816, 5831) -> 24.6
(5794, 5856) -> 24.4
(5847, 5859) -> 23.4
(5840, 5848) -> 24.5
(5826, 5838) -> 24.6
